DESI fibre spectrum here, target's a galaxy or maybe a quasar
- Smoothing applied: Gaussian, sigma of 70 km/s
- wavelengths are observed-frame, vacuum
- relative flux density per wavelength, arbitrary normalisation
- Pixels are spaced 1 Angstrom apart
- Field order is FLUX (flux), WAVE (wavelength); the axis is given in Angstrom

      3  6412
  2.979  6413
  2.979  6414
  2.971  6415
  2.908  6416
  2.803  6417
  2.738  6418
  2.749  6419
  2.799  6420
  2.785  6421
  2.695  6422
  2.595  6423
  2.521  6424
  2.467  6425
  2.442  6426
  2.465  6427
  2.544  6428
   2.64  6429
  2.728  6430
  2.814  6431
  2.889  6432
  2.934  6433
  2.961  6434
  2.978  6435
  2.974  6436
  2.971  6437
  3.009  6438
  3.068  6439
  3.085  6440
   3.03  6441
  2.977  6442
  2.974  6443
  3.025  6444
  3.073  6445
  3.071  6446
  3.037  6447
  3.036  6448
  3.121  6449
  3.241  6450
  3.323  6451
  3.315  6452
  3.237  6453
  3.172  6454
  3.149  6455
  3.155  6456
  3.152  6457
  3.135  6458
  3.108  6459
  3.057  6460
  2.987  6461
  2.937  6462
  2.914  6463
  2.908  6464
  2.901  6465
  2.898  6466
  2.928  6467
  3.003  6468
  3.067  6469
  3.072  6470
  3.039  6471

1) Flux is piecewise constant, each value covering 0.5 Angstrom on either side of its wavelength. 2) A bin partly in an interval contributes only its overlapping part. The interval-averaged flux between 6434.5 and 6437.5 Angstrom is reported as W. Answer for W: 2.97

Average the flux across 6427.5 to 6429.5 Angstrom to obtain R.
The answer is 2.59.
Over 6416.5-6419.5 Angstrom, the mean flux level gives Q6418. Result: 2.76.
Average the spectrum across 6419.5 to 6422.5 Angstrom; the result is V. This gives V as 2.76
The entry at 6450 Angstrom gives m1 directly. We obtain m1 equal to 3.241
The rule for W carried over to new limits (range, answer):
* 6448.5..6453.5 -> 3.25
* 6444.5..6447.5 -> 3.06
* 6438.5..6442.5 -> 3.04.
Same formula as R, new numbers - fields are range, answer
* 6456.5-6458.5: 3.14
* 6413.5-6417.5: 2.92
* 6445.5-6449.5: 3.07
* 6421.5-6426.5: 2.54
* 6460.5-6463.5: 2.95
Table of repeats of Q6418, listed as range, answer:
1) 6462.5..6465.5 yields 2.91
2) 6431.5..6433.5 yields 2.91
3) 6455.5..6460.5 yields 3.12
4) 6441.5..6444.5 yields 2.99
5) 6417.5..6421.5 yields 2.77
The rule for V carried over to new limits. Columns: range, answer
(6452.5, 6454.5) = 3.2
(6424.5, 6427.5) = 2.46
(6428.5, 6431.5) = 2.73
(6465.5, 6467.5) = 2.91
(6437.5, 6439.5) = 3.04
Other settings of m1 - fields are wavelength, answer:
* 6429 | 2.64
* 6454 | 3.172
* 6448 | 3.036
